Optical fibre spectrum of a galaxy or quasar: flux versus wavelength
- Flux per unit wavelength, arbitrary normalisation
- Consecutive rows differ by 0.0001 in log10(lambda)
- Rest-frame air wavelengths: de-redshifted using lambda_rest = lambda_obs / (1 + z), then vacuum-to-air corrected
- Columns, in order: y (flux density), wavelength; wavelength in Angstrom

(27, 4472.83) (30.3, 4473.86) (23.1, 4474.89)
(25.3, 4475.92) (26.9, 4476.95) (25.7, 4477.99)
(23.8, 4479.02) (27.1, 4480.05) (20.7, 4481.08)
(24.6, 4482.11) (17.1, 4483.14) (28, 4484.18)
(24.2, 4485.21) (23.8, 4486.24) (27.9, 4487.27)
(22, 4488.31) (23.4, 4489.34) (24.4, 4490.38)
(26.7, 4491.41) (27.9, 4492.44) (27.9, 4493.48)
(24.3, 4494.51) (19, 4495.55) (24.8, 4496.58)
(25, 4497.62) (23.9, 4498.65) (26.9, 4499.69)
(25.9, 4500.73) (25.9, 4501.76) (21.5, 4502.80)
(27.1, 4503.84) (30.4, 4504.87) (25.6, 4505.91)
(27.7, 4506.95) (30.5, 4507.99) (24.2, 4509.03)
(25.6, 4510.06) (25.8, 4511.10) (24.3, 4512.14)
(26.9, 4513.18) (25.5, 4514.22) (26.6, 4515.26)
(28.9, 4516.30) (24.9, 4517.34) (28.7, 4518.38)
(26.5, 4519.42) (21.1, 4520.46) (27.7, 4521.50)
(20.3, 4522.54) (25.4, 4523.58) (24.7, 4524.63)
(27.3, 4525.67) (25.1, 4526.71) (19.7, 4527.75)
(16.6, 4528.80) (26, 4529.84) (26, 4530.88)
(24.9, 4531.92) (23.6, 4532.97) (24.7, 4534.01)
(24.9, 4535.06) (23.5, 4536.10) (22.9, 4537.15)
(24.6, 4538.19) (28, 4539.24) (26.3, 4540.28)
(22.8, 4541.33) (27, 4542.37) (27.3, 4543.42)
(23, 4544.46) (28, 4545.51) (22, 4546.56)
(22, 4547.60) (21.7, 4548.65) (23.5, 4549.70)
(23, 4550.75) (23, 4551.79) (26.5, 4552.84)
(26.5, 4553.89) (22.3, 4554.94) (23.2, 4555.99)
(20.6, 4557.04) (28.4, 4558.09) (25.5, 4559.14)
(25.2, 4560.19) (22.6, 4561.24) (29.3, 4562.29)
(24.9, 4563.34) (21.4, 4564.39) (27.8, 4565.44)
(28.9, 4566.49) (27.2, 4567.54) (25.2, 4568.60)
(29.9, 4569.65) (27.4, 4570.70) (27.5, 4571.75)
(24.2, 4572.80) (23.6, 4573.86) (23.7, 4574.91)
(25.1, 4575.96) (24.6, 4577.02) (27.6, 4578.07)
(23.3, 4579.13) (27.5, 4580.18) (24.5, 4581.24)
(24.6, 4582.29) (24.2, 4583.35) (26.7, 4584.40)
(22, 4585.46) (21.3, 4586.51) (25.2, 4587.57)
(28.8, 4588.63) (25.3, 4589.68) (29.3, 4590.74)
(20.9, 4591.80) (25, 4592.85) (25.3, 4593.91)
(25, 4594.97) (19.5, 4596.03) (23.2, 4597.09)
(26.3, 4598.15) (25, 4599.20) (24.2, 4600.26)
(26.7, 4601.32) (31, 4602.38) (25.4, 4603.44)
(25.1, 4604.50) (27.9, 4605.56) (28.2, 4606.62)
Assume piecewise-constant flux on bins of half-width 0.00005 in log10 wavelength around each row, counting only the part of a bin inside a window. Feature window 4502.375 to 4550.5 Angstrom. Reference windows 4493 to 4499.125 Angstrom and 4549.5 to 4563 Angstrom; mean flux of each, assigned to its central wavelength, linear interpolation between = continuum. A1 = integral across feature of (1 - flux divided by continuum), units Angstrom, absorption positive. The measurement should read -1.3 Angstrom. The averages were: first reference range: 24.2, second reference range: 24.6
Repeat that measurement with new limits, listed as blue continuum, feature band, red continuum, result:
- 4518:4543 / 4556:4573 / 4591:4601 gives -1.2 Angstrom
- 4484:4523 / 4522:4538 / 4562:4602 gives 1.1 Angstrom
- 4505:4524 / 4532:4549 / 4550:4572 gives 0.8 Angstrom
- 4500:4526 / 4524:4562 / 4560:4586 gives 2.2 Angstrom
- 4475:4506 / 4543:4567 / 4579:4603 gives 0.3 Angstrom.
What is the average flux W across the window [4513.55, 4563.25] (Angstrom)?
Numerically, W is 24.6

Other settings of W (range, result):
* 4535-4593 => 25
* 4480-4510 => 25.1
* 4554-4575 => 25.5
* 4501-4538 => 25.2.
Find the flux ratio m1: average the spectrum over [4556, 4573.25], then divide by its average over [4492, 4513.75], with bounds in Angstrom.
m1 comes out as 1.0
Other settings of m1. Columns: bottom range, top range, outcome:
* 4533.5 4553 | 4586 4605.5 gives 1.03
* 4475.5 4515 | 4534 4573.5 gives 0.99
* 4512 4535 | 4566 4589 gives 1.03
